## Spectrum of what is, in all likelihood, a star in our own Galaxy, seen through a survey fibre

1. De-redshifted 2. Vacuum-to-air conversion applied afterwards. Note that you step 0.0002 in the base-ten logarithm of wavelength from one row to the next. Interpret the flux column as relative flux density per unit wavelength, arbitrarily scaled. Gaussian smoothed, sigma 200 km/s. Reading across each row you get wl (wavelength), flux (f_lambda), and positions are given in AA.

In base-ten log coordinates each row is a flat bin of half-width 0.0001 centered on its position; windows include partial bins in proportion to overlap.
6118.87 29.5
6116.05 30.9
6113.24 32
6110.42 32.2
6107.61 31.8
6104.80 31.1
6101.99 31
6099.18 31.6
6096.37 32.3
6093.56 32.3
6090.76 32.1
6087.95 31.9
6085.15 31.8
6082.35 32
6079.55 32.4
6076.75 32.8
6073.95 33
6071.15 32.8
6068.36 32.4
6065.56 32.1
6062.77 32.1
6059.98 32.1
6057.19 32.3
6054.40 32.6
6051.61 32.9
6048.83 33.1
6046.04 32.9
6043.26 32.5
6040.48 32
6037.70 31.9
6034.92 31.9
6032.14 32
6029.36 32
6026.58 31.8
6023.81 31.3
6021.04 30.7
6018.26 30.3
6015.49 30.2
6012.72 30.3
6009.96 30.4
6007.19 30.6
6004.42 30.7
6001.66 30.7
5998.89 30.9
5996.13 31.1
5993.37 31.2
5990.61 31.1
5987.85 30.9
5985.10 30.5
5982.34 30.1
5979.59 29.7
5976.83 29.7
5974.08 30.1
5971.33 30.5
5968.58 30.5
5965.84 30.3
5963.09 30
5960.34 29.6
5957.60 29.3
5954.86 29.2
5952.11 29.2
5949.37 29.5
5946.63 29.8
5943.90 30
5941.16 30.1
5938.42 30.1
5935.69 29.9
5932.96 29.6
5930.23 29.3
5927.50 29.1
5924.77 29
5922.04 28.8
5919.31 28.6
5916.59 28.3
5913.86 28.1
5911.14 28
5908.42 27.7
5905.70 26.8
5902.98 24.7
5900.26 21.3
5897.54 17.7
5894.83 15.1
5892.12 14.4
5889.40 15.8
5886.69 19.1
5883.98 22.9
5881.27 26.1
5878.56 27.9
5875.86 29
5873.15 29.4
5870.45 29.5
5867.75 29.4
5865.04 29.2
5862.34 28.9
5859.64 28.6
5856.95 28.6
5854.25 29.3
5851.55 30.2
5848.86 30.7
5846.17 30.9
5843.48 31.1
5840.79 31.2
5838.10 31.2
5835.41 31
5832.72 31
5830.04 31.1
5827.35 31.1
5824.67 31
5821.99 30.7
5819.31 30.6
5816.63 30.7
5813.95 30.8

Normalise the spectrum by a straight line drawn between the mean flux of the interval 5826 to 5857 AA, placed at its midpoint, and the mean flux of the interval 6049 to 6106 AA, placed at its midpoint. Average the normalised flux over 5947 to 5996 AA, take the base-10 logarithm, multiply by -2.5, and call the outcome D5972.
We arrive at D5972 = 0.05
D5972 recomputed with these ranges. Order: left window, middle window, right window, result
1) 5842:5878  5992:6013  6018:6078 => 0.03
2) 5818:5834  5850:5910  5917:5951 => 0.20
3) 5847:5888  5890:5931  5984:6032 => 0.16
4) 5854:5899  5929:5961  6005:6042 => -0.07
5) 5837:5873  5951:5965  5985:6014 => 0.04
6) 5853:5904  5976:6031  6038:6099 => -0.04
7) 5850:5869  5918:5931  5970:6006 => 0.03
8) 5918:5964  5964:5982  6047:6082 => 0.00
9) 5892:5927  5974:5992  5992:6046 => -0.04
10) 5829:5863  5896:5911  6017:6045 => 0.27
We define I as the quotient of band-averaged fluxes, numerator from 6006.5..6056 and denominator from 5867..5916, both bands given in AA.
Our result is 1.3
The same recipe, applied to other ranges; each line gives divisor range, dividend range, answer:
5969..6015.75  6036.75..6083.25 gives 1.06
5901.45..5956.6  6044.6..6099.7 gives 1.13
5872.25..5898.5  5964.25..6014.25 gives 1.41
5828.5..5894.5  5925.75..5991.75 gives 1.09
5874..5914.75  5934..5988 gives 1.30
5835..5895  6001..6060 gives 1.17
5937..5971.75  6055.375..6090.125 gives 1.08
